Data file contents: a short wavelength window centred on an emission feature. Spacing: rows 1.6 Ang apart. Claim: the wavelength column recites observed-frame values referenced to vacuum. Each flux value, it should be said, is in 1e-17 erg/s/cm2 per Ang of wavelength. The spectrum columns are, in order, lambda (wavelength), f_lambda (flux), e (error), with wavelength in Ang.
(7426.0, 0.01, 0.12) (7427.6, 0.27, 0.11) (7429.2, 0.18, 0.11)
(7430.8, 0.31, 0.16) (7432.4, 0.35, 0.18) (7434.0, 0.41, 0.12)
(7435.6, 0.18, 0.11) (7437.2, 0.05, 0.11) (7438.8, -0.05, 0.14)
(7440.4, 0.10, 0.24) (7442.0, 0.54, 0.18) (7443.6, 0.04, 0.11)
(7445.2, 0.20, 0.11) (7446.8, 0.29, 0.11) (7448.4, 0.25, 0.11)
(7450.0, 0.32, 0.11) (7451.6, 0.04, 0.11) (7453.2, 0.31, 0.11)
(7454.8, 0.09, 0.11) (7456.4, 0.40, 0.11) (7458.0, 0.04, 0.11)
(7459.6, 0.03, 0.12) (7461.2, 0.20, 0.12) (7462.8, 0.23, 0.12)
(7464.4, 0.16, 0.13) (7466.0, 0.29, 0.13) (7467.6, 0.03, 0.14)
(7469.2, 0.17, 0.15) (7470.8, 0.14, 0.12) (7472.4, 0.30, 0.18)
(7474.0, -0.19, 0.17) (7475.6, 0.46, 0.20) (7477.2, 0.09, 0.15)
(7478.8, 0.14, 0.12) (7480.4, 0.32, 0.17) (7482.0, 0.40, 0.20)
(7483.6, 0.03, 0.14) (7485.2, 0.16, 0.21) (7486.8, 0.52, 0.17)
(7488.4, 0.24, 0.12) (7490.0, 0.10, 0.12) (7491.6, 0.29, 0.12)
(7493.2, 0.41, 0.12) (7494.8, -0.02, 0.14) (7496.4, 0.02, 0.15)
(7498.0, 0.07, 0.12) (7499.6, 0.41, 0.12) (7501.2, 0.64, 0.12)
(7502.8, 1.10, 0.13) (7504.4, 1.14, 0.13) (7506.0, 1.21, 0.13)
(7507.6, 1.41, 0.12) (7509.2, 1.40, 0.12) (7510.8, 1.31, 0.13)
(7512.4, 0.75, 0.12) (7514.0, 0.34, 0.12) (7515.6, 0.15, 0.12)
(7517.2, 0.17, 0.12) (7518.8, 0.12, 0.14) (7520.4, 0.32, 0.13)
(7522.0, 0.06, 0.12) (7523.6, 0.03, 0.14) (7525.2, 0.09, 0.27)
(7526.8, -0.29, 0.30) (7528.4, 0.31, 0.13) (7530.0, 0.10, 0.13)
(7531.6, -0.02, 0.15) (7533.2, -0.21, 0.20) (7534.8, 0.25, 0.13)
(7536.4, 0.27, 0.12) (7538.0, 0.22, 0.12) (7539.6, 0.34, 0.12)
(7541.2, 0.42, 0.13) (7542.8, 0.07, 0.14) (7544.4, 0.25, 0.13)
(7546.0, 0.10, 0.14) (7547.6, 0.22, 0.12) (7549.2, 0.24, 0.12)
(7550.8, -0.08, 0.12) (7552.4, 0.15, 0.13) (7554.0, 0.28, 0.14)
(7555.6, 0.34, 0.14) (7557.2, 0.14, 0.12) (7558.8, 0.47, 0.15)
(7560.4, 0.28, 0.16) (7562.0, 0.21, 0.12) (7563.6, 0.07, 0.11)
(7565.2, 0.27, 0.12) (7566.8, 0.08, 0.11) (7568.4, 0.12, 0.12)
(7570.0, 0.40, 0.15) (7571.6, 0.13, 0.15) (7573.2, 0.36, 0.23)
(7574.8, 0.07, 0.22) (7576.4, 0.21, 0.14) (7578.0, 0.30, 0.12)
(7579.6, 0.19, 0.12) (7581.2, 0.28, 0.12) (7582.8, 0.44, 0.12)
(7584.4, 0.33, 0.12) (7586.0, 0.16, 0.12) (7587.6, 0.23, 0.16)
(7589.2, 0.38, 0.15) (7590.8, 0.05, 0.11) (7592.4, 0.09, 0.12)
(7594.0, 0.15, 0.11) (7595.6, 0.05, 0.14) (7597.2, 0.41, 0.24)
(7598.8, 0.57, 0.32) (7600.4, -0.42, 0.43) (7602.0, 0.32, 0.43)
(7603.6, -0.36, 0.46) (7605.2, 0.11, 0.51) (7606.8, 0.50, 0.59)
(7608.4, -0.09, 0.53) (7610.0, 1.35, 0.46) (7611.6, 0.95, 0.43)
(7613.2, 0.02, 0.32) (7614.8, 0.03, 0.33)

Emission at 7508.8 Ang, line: [O II] 3727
